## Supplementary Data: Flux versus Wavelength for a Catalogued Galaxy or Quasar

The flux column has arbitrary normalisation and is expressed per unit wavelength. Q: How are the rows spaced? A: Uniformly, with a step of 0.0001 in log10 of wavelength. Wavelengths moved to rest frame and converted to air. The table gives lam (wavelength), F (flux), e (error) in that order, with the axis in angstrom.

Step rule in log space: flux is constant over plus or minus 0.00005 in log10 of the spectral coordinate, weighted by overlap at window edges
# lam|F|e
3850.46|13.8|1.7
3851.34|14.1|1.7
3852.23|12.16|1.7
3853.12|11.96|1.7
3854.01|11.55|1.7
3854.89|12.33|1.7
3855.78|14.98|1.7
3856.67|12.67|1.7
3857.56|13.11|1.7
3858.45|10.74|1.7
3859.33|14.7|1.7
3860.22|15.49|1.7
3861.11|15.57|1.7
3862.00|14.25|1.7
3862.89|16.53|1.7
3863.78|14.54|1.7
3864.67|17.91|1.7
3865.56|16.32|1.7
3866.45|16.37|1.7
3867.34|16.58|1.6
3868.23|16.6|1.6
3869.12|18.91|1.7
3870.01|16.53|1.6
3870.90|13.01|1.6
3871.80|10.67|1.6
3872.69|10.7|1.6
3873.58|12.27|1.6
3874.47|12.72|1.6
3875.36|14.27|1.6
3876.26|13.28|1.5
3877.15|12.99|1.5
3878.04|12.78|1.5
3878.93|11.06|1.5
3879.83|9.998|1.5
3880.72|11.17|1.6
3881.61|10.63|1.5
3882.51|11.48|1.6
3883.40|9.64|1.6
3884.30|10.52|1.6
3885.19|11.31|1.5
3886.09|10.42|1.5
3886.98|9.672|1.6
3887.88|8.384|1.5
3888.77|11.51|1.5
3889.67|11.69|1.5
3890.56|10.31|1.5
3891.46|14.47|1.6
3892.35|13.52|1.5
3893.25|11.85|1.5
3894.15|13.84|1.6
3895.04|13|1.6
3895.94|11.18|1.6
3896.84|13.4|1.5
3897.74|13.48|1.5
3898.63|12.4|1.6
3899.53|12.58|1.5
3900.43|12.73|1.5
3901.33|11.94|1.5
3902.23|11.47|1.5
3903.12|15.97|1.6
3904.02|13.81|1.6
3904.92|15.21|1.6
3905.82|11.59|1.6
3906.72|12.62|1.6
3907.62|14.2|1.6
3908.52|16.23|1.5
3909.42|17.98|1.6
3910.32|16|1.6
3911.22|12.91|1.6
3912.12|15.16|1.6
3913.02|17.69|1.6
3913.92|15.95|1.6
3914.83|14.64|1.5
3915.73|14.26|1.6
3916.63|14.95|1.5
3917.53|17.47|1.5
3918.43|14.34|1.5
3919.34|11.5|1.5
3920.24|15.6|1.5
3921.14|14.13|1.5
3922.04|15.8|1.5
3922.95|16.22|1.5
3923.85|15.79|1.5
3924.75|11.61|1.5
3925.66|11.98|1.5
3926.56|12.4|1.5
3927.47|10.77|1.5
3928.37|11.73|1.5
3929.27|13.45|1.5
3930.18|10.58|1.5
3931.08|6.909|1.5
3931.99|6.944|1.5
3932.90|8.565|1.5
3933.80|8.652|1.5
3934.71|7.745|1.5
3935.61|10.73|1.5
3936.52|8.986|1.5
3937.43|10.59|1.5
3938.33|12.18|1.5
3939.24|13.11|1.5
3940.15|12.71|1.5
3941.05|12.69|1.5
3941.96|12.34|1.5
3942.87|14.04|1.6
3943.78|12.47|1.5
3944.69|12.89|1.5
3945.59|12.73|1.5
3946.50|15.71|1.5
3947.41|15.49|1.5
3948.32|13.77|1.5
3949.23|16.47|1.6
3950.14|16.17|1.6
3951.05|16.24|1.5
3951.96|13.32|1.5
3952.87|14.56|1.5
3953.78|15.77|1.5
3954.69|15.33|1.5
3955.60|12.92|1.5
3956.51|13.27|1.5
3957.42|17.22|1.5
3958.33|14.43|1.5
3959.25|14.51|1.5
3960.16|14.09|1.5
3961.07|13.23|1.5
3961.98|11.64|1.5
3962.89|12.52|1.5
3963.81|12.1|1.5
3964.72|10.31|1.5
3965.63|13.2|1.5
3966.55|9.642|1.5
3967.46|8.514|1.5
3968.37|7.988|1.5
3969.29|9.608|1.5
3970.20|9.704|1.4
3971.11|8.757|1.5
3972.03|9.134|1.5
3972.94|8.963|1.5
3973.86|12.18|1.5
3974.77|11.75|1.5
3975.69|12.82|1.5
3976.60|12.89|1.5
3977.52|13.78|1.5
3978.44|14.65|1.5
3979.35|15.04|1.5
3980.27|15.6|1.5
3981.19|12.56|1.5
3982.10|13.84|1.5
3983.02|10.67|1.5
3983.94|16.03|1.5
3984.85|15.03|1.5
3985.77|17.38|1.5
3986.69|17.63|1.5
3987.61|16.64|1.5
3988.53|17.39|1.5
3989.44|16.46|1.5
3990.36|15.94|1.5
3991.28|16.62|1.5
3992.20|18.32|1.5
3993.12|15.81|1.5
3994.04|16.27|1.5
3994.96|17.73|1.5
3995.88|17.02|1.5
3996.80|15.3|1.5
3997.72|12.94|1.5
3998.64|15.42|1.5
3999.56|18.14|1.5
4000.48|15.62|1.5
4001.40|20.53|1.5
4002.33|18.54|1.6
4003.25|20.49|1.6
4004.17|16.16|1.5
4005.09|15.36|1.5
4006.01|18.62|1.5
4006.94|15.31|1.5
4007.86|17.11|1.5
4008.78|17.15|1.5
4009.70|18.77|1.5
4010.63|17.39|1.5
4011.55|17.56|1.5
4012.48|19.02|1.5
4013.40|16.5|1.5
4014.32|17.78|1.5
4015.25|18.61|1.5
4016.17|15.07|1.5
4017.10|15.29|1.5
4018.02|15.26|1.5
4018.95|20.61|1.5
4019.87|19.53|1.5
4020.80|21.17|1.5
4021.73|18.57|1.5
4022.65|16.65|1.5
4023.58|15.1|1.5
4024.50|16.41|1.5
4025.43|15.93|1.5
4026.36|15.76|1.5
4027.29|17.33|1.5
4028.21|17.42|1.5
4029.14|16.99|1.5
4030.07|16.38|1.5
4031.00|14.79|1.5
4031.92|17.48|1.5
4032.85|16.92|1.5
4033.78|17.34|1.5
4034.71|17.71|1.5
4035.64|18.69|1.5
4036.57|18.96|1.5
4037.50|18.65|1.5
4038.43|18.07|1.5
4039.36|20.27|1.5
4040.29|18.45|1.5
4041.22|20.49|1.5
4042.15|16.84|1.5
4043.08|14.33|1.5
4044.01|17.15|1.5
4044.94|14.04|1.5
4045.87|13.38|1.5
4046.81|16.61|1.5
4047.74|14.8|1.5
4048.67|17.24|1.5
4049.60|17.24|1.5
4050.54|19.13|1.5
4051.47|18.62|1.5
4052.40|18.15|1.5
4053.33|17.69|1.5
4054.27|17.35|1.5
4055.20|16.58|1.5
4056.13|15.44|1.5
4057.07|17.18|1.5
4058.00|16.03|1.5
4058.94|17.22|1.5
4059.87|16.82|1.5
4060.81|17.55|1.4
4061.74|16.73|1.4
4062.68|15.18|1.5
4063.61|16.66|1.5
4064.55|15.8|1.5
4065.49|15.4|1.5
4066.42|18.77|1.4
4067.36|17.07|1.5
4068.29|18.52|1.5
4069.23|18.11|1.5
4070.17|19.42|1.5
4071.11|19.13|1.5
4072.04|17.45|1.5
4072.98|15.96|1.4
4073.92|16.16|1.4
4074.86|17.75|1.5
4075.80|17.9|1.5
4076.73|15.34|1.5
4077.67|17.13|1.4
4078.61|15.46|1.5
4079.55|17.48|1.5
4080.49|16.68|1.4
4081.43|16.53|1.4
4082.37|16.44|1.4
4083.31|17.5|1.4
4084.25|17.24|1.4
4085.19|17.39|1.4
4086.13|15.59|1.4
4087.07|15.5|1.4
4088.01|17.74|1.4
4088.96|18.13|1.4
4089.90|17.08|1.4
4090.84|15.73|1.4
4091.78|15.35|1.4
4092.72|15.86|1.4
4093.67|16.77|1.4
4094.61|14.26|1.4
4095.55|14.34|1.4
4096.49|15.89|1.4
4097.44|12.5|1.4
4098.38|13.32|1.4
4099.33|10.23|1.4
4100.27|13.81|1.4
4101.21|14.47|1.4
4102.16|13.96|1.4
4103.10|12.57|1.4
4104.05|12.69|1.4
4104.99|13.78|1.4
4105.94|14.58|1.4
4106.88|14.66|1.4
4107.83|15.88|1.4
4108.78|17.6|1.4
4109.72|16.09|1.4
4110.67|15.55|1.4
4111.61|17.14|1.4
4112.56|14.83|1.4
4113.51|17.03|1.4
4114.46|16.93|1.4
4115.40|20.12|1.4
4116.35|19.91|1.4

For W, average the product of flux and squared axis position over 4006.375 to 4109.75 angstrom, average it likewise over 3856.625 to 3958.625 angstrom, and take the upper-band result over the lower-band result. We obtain 1.4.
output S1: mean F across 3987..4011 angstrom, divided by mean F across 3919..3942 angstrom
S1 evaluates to 1.5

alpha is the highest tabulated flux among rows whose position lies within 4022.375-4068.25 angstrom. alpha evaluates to 20.49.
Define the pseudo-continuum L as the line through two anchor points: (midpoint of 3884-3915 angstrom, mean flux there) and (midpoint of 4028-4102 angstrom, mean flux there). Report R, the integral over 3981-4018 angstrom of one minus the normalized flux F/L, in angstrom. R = -3.3 angstrom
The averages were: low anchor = 13.1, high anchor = 16.7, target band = 16.6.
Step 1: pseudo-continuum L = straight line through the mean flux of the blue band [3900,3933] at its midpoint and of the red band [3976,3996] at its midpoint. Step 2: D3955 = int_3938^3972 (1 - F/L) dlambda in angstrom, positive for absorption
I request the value 3.9 angstrom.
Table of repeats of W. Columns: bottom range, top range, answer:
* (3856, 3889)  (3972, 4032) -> 1.32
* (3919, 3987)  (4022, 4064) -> 1.40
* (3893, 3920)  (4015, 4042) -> 1.33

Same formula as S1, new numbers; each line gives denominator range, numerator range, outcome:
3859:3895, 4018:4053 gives 1.32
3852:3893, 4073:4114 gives 1.20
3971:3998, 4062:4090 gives 1.17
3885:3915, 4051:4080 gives 1.29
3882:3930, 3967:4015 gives 1.14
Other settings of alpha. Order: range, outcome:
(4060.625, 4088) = 19.42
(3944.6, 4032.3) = 21.17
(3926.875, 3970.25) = 17.22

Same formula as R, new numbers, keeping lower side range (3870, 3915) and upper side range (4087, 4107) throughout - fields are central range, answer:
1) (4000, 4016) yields -4.4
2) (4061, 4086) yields -4.5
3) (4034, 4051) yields -3.8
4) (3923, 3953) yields 2.1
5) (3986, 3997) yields -2.5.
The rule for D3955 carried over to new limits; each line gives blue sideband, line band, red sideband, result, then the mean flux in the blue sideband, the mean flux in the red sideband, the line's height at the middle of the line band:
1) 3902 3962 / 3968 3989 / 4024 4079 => 2.6 angstrom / 13.5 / 17.1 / 14.9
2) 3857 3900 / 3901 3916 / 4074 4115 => -1.4 angstrom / 13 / 15.7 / 13.4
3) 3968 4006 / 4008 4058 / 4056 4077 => -3.7 angstrom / 14.8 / 17.1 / 16.1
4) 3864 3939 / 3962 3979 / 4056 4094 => 4.0 angstrom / 12.9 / 16.9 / 14.5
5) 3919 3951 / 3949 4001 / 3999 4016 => 4.5 angstrom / 12.4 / 17.6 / 15.3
